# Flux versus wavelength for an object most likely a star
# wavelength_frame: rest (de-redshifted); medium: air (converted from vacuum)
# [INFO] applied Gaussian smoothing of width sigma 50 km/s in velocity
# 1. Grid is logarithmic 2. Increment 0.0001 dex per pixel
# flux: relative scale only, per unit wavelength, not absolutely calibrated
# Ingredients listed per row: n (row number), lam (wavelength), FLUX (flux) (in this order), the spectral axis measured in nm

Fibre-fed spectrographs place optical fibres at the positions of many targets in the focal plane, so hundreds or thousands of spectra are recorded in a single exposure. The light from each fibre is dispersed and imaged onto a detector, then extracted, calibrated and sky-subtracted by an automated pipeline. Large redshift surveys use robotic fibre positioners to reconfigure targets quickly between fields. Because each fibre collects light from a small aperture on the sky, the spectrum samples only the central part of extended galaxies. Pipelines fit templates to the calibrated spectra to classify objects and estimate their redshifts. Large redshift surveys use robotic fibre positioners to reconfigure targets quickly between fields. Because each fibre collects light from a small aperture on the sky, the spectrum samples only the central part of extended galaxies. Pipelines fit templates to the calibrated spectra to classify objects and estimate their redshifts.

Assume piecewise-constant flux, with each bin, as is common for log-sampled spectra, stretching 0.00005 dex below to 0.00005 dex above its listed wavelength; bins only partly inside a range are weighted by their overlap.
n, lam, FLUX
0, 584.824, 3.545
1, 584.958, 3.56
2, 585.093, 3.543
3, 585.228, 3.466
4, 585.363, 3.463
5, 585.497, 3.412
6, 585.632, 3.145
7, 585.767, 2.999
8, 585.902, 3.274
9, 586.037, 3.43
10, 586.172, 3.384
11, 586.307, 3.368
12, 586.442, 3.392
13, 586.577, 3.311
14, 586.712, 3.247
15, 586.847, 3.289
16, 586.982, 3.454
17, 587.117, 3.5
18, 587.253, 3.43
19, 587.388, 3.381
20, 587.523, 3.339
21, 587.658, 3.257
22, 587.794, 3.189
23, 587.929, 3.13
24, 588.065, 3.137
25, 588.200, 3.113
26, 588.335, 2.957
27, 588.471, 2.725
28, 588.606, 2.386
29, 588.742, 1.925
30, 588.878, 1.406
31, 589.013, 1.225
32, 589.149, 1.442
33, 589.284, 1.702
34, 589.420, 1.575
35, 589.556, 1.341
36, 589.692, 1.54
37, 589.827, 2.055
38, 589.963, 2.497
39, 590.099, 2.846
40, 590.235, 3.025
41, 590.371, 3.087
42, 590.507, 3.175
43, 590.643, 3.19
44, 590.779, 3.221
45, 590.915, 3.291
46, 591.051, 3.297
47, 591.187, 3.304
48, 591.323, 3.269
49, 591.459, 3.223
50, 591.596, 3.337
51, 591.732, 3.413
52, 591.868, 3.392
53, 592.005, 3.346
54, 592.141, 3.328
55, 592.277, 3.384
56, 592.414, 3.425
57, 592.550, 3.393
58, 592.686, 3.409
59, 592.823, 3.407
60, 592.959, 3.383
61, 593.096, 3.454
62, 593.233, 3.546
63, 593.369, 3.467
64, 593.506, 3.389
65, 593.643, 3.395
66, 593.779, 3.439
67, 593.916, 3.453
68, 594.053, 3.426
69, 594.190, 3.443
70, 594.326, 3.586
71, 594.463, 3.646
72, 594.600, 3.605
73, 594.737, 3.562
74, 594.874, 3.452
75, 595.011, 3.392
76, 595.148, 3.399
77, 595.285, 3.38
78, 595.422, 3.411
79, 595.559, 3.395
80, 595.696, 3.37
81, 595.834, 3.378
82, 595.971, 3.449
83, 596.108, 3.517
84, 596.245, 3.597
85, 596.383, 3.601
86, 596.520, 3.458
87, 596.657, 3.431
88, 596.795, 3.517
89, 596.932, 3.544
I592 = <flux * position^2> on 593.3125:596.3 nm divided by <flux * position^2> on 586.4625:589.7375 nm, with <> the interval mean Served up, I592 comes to 1.3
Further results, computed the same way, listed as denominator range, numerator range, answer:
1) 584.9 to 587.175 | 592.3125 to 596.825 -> 1.06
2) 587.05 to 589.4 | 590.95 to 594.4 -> 1.31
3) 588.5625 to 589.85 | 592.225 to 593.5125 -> 2.13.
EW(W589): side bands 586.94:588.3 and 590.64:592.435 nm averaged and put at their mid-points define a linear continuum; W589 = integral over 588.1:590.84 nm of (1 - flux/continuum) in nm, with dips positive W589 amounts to 0.81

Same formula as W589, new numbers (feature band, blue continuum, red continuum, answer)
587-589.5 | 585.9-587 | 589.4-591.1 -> 0.360 nm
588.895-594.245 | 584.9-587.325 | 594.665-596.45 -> 0.699 nm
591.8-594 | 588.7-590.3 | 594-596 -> -0.438 nm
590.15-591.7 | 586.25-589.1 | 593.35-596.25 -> -0.019 nm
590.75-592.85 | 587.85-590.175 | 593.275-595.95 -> -0.396 nm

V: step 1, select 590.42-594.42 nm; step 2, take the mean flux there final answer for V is 3.37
